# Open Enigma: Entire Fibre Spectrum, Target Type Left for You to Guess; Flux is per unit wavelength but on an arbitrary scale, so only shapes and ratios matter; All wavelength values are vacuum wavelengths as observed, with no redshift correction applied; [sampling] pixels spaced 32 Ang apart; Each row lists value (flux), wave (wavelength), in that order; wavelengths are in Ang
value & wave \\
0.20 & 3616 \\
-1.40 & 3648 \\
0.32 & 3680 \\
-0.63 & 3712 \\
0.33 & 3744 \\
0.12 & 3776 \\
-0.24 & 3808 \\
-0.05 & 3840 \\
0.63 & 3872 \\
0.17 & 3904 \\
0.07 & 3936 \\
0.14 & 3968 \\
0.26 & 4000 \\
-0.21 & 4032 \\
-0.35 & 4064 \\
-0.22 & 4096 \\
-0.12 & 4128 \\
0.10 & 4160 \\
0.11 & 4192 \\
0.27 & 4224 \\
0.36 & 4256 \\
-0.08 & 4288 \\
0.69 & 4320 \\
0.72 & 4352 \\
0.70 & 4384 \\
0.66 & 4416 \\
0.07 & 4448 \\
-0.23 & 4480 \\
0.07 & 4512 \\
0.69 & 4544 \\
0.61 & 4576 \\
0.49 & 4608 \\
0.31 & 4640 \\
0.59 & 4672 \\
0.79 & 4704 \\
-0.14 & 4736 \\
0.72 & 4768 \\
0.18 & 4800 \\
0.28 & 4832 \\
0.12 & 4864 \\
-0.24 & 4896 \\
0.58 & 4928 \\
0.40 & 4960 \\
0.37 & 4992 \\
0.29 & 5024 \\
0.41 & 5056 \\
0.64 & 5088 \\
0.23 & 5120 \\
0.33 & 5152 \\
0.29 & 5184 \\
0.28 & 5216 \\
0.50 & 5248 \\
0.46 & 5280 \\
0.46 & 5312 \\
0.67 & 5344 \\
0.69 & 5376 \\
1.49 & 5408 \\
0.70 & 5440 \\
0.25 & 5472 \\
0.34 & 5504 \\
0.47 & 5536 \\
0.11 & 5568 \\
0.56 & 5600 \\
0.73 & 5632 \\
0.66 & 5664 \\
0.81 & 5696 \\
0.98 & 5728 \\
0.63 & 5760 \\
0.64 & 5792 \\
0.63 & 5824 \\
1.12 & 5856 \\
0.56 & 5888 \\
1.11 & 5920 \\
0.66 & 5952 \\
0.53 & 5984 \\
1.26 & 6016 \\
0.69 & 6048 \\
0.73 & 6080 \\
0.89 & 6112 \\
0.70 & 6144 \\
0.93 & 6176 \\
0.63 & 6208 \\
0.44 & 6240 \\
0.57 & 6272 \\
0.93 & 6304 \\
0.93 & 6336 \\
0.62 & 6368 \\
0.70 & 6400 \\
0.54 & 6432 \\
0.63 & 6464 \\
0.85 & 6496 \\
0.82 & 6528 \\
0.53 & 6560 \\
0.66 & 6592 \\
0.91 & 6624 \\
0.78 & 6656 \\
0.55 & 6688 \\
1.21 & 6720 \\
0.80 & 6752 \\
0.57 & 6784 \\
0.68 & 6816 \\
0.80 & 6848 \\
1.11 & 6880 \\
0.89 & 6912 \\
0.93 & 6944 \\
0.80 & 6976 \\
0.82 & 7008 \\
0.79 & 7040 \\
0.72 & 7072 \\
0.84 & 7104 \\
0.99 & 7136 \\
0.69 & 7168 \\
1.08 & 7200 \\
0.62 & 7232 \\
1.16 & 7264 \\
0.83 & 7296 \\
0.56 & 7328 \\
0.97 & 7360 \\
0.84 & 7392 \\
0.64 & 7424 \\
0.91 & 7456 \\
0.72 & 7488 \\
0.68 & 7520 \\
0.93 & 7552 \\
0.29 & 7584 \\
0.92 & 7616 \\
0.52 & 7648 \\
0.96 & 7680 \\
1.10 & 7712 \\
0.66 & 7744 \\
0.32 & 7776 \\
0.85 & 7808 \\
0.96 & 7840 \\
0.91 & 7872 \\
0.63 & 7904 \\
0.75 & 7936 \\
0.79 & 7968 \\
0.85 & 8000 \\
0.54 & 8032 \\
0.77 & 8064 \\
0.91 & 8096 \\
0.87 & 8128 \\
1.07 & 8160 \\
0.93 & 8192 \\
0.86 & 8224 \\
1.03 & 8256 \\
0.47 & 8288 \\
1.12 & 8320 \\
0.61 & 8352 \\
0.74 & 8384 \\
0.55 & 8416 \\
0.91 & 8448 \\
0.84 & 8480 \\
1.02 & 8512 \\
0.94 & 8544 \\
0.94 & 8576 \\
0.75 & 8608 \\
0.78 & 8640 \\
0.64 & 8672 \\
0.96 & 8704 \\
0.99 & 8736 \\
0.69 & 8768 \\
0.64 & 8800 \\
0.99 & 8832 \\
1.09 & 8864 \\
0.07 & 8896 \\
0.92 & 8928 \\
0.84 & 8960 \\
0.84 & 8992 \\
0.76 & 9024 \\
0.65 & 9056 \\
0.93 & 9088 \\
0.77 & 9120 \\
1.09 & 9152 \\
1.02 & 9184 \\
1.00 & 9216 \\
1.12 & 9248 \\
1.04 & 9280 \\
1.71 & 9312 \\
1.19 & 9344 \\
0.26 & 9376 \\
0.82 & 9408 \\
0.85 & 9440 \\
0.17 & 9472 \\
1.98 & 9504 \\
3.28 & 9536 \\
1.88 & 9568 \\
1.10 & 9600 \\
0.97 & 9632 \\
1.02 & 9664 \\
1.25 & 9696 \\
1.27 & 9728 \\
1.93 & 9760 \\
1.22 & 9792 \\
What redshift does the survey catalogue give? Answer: 0.451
